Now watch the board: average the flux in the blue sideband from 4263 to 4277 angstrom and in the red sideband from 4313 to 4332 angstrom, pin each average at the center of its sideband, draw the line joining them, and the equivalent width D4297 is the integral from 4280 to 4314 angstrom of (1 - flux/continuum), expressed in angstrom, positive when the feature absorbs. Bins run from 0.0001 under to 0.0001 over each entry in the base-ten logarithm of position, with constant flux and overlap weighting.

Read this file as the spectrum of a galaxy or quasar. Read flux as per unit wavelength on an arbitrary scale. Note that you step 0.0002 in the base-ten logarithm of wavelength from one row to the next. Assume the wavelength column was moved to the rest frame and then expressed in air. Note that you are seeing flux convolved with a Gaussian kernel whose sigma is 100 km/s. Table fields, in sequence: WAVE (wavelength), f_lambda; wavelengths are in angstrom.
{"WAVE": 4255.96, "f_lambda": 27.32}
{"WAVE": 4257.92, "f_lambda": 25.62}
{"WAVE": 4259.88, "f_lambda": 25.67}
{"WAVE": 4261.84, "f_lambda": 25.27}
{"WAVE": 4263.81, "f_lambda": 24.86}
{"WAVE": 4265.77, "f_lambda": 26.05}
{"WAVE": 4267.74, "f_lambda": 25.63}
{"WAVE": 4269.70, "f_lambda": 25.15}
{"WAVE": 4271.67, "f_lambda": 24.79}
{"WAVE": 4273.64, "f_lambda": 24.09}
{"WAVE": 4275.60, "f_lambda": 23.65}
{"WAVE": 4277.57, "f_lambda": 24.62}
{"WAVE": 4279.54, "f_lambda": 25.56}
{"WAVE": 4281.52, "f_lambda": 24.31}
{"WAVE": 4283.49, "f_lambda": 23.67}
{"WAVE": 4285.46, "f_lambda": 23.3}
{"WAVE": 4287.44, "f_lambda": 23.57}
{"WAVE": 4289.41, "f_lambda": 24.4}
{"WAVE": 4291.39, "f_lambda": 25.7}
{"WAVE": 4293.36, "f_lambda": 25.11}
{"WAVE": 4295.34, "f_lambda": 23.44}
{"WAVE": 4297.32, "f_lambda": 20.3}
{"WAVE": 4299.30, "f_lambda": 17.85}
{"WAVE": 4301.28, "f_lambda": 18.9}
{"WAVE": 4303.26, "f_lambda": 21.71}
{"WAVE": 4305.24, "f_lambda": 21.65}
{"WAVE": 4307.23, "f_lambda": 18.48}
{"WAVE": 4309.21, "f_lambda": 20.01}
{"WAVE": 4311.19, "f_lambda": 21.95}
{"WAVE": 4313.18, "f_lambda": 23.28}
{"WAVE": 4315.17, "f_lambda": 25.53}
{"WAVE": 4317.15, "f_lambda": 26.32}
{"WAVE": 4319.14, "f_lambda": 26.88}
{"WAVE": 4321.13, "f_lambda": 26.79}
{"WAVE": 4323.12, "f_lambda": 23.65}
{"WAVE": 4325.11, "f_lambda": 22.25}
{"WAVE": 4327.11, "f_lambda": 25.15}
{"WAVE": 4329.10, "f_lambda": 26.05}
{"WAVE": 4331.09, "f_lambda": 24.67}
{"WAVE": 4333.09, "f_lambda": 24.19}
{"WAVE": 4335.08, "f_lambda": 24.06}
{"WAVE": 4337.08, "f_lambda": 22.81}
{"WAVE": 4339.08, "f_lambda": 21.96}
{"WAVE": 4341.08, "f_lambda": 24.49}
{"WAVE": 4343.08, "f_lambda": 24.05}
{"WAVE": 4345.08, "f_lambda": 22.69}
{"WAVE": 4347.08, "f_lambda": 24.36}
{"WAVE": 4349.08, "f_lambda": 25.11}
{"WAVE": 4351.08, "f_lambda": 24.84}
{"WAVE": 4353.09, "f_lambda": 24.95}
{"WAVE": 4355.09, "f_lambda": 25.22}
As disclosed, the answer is 3.8 angstrom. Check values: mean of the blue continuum 24.9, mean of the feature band 22.3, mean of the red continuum 25.1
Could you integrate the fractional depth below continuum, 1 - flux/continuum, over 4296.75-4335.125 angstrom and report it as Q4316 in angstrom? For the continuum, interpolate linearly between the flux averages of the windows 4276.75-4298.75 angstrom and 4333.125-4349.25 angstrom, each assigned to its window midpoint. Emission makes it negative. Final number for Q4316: 1.22 angstrom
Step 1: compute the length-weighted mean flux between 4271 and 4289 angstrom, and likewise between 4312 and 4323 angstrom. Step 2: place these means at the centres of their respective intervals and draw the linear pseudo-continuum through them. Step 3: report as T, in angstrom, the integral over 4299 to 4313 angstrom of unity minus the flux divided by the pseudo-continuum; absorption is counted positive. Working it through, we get 2.6 angstrom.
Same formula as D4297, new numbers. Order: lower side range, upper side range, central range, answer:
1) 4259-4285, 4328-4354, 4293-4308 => 2.3 angstrom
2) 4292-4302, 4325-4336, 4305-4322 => -0.4 angstrom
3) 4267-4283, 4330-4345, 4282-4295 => 0.1 angstrom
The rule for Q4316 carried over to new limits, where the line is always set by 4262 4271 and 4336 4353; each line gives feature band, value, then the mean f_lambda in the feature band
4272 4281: 0.24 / 24.5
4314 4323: -0.63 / 26.1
